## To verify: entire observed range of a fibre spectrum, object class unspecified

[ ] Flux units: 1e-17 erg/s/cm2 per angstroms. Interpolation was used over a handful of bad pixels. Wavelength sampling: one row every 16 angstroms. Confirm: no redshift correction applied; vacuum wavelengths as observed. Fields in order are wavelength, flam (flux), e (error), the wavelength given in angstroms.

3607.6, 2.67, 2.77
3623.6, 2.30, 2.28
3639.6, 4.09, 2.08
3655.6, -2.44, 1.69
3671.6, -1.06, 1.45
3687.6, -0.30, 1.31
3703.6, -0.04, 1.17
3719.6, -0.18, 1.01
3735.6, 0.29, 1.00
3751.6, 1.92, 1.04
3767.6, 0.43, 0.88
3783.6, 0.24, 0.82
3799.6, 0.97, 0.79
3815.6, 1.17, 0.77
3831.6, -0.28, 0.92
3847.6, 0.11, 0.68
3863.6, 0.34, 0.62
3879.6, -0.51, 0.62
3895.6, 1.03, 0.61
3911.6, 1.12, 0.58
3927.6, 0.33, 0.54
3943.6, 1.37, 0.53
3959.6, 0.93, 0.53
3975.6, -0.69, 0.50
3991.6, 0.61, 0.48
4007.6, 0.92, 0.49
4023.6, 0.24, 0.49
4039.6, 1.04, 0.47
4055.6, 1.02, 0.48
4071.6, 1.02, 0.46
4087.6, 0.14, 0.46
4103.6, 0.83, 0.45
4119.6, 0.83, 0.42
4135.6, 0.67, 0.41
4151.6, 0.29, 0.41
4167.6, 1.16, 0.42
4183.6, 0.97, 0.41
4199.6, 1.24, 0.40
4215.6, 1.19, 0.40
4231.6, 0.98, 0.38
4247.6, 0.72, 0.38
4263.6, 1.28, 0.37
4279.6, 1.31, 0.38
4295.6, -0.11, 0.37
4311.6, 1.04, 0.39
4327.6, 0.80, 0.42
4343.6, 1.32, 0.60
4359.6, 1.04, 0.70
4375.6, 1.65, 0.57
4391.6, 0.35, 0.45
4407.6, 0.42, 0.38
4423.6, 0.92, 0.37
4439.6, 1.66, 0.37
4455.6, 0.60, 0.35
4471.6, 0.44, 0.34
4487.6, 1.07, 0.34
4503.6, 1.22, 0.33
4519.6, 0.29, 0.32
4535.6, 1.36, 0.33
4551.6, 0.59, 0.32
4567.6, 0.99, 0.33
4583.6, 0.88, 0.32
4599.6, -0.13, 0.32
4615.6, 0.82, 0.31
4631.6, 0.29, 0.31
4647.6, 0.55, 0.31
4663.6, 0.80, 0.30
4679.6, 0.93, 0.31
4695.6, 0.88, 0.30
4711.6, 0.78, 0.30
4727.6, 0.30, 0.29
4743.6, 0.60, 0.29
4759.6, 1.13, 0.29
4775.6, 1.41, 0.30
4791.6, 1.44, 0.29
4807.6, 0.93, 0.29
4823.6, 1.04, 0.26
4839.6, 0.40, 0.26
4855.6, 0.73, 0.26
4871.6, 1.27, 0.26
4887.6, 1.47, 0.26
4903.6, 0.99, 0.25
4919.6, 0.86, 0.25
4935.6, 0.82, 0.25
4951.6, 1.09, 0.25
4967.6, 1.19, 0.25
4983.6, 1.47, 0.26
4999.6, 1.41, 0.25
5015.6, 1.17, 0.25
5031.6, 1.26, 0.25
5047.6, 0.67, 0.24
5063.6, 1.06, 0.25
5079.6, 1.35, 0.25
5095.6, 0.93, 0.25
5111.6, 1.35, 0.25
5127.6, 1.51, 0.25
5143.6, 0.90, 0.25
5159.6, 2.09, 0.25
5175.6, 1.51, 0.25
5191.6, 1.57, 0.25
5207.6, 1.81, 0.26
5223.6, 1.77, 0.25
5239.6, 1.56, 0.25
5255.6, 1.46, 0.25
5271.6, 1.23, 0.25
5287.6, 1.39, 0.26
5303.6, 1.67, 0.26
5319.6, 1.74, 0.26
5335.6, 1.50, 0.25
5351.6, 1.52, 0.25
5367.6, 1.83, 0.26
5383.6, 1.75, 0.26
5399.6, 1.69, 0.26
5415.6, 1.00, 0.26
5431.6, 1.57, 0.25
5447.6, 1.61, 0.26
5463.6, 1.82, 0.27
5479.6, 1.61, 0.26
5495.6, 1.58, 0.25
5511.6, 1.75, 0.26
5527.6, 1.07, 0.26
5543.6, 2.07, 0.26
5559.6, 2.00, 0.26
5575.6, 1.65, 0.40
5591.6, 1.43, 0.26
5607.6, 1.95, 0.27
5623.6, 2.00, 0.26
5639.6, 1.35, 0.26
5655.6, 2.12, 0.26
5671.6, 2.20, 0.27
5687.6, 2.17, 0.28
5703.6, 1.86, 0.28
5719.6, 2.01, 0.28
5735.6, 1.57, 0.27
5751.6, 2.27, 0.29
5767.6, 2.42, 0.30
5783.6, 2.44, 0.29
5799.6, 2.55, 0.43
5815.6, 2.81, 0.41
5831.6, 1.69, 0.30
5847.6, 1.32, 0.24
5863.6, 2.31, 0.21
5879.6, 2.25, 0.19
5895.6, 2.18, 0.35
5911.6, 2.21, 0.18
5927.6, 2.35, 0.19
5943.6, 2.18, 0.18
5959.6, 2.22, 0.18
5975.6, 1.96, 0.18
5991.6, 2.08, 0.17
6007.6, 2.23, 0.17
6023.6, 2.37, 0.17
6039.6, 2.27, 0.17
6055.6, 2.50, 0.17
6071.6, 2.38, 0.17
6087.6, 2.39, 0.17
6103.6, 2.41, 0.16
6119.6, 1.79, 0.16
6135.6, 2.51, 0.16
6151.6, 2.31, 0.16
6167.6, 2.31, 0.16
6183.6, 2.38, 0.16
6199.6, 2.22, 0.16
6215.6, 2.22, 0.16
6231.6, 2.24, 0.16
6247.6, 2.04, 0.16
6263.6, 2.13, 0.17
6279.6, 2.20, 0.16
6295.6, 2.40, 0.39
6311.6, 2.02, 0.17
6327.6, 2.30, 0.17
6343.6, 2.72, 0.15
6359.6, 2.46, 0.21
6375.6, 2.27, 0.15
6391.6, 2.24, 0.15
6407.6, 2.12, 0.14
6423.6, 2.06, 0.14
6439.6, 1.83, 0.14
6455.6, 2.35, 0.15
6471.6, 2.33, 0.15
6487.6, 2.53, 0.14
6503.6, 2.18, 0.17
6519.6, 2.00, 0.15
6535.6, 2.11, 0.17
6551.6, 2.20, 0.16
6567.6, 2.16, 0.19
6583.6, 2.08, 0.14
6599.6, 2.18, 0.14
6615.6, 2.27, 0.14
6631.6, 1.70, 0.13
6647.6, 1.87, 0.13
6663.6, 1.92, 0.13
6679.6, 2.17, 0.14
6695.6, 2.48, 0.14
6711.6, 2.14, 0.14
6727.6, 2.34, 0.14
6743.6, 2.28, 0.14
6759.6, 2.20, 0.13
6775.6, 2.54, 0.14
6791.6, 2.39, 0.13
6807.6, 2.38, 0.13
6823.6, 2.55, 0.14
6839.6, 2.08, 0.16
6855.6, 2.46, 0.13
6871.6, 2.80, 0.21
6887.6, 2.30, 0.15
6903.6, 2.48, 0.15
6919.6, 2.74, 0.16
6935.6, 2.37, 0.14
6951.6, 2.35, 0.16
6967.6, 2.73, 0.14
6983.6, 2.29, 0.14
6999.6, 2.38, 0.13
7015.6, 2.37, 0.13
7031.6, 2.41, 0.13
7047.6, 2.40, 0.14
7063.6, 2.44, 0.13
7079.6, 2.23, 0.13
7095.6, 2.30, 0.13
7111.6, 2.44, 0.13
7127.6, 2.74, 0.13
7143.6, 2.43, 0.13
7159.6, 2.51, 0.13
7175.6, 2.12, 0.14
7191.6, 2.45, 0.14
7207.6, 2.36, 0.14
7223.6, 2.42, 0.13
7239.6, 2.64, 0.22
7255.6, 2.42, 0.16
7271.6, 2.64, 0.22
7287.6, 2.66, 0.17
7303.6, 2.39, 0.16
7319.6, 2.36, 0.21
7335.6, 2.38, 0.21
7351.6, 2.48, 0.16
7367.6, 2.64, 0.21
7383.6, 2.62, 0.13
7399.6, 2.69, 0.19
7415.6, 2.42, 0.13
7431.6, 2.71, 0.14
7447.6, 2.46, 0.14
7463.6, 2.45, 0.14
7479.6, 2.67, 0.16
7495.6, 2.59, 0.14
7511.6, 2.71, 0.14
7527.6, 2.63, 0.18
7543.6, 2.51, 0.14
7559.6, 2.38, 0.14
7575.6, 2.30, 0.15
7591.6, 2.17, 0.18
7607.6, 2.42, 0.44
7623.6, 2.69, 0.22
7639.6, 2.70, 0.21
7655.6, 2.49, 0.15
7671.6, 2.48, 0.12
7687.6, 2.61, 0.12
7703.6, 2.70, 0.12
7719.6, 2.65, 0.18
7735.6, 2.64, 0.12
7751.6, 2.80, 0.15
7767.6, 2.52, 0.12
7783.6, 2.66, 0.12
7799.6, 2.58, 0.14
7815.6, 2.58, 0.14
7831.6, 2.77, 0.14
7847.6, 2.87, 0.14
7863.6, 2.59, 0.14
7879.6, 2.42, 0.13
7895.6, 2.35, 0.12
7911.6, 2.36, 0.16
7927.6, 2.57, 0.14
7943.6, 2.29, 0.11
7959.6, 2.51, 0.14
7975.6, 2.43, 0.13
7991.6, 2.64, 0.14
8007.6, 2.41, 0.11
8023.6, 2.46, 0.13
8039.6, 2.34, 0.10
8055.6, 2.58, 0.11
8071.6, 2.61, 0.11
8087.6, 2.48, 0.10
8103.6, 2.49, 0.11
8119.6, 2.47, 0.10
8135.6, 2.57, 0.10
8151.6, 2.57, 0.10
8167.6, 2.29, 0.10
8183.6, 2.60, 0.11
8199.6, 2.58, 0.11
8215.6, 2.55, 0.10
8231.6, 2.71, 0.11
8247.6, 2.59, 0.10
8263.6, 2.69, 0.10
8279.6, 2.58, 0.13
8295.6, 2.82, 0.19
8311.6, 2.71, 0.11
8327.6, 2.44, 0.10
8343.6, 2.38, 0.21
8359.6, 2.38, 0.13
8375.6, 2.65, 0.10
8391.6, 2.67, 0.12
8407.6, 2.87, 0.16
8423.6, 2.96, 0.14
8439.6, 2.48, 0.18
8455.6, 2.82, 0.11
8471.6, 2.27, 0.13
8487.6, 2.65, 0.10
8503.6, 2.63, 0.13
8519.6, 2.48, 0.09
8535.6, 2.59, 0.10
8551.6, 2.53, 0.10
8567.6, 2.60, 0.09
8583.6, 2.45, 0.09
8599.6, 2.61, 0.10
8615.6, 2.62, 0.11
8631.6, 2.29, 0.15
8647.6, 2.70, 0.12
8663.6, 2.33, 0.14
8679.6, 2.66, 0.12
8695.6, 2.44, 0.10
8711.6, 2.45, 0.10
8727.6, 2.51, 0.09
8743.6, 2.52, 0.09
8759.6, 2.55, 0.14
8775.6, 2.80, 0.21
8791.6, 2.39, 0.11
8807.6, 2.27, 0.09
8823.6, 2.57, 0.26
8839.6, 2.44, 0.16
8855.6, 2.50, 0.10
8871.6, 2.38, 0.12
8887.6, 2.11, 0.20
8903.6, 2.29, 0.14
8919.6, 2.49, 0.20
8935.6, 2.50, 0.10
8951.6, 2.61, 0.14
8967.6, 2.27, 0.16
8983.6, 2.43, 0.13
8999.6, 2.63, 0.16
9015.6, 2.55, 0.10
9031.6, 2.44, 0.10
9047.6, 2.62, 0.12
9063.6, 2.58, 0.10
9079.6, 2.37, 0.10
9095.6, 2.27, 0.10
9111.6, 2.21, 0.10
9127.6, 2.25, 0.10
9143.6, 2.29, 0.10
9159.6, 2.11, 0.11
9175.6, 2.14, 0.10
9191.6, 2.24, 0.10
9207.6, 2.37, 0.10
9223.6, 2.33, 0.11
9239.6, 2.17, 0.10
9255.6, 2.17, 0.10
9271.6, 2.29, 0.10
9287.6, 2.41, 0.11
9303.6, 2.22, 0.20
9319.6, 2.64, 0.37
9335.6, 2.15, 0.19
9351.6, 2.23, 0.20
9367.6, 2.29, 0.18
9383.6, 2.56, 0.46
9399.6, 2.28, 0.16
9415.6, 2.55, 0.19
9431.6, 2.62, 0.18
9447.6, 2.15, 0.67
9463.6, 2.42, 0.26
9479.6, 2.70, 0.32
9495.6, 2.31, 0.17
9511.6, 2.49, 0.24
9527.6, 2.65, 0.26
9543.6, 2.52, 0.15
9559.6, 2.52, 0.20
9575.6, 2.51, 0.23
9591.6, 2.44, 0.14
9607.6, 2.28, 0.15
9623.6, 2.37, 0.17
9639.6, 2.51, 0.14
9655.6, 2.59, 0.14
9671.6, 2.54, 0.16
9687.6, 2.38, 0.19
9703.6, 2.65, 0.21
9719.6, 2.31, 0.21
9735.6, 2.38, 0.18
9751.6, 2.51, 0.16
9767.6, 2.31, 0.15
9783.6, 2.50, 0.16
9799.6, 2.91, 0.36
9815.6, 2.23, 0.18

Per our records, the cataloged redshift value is 0.283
